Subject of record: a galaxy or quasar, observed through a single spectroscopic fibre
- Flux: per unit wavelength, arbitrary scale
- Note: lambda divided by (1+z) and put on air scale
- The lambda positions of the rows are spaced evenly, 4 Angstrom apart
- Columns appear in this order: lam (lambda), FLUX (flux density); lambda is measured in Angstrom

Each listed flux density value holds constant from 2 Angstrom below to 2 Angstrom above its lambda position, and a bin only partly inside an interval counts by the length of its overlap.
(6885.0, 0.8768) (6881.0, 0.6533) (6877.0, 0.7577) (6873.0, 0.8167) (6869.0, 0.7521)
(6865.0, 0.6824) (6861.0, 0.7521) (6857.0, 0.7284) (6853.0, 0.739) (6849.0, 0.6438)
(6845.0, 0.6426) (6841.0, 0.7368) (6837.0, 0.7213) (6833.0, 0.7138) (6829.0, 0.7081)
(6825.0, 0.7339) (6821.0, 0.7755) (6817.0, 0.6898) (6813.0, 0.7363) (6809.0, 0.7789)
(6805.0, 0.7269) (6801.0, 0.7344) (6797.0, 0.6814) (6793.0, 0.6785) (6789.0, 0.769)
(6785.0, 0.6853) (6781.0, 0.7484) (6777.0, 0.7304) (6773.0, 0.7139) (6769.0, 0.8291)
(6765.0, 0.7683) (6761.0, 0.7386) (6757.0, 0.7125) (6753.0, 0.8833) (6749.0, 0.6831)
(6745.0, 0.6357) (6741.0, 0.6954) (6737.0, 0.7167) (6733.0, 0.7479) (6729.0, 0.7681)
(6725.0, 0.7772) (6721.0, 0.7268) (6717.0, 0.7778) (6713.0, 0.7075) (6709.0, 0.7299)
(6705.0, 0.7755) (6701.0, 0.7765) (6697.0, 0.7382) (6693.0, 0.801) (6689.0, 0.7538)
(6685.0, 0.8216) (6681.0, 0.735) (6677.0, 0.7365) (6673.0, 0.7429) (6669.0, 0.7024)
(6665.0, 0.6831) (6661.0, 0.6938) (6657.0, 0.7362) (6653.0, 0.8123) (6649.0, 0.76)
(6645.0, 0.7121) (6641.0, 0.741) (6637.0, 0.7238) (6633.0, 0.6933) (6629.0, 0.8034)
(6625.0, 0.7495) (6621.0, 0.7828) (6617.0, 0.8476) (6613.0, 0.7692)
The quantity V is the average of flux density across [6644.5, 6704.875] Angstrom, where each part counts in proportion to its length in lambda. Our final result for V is 0.749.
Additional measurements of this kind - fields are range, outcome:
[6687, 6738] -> 0.754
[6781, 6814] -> 0.725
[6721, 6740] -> 0.747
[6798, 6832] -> 0.733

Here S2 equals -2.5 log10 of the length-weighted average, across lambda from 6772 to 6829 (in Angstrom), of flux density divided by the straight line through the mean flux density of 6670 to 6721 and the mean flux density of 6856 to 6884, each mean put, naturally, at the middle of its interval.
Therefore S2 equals 0.03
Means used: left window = 0.756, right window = 0.74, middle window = 0.727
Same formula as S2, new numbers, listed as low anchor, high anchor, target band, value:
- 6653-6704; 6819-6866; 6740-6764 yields 0.007 mag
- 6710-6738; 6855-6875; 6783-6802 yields 0.057 mag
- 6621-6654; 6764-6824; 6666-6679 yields 0.033 mag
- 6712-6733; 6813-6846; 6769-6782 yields -0.012 mag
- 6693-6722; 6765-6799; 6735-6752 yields 0.072 mag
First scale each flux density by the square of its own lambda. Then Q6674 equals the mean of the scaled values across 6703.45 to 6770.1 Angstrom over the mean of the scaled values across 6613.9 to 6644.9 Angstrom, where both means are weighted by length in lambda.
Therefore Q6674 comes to 1.0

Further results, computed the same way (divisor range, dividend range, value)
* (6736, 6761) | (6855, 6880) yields 1.07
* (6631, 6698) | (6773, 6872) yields 1.02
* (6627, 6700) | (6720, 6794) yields 1.02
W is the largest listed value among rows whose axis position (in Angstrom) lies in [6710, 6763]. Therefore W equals 0.8833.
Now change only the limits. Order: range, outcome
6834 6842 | 0.7368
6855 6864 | 0.7521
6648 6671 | 0.8123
